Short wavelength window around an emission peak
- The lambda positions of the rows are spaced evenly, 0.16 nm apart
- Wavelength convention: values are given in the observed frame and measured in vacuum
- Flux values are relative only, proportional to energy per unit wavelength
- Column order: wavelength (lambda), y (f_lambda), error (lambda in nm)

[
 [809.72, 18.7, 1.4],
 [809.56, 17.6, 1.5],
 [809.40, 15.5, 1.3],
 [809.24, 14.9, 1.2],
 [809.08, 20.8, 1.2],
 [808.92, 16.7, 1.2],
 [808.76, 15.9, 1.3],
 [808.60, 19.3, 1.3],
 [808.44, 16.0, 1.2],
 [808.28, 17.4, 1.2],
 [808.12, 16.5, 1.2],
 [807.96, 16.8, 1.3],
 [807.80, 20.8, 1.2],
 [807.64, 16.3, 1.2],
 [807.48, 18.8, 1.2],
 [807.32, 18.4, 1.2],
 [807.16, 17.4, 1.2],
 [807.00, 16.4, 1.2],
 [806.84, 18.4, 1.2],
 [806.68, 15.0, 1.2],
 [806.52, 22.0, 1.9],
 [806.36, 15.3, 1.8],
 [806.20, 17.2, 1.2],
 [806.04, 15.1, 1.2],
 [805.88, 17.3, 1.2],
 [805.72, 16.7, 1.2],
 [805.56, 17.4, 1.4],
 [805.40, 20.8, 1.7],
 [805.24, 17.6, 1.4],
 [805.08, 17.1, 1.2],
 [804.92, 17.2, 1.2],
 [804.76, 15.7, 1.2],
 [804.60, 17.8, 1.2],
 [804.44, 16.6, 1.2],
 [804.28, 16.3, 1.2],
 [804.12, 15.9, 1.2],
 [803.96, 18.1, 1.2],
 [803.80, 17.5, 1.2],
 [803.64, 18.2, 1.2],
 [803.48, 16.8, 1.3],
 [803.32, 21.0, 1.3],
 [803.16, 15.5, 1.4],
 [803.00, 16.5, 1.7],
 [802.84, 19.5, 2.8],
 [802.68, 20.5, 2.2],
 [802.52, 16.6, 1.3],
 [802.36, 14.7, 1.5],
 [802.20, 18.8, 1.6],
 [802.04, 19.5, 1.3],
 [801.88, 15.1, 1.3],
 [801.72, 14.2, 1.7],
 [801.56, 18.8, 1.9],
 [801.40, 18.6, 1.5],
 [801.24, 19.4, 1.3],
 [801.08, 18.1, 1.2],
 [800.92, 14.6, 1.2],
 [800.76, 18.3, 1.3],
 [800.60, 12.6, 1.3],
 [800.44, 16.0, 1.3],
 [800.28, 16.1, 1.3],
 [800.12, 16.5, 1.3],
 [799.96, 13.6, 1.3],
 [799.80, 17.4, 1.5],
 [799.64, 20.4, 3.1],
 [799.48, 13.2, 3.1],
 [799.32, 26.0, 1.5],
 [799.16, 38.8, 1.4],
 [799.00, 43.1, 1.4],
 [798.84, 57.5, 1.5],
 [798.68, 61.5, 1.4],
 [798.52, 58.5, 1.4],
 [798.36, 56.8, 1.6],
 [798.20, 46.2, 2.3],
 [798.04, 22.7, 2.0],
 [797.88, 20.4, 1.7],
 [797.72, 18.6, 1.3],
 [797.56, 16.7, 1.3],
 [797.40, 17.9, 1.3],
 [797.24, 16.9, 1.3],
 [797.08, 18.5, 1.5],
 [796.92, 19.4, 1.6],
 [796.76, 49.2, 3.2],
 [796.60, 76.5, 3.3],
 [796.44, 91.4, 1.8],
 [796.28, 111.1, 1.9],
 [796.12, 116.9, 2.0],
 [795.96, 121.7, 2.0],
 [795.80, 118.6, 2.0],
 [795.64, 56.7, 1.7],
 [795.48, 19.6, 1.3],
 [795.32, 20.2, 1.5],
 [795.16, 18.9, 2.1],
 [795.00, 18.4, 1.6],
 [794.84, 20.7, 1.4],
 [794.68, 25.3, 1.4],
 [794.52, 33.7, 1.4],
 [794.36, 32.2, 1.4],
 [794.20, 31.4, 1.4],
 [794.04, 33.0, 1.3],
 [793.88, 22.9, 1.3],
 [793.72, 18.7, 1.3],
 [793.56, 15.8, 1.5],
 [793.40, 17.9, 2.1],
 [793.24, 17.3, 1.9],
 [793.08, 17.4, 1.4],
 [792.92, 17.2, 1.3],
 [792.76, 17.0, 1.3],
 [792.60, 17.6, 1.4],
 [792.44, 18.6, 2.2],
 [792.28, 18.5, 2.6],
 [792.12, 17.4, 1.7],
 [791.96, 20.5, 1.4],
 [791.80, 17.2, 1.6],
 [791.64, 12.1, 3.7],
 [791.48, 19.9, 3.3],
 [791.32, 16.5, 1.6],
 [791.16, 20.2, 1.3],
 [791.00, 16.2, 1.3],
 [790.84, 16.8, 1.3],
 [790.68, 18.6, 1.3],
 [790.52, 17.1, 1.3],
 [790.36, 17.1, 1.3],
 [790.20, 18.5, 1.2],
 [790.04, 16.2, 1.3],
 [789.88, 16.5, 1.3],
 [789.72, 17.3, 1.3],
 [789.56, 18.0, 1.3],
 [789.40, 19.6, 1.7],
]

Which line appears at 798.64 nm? [N II] 6583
